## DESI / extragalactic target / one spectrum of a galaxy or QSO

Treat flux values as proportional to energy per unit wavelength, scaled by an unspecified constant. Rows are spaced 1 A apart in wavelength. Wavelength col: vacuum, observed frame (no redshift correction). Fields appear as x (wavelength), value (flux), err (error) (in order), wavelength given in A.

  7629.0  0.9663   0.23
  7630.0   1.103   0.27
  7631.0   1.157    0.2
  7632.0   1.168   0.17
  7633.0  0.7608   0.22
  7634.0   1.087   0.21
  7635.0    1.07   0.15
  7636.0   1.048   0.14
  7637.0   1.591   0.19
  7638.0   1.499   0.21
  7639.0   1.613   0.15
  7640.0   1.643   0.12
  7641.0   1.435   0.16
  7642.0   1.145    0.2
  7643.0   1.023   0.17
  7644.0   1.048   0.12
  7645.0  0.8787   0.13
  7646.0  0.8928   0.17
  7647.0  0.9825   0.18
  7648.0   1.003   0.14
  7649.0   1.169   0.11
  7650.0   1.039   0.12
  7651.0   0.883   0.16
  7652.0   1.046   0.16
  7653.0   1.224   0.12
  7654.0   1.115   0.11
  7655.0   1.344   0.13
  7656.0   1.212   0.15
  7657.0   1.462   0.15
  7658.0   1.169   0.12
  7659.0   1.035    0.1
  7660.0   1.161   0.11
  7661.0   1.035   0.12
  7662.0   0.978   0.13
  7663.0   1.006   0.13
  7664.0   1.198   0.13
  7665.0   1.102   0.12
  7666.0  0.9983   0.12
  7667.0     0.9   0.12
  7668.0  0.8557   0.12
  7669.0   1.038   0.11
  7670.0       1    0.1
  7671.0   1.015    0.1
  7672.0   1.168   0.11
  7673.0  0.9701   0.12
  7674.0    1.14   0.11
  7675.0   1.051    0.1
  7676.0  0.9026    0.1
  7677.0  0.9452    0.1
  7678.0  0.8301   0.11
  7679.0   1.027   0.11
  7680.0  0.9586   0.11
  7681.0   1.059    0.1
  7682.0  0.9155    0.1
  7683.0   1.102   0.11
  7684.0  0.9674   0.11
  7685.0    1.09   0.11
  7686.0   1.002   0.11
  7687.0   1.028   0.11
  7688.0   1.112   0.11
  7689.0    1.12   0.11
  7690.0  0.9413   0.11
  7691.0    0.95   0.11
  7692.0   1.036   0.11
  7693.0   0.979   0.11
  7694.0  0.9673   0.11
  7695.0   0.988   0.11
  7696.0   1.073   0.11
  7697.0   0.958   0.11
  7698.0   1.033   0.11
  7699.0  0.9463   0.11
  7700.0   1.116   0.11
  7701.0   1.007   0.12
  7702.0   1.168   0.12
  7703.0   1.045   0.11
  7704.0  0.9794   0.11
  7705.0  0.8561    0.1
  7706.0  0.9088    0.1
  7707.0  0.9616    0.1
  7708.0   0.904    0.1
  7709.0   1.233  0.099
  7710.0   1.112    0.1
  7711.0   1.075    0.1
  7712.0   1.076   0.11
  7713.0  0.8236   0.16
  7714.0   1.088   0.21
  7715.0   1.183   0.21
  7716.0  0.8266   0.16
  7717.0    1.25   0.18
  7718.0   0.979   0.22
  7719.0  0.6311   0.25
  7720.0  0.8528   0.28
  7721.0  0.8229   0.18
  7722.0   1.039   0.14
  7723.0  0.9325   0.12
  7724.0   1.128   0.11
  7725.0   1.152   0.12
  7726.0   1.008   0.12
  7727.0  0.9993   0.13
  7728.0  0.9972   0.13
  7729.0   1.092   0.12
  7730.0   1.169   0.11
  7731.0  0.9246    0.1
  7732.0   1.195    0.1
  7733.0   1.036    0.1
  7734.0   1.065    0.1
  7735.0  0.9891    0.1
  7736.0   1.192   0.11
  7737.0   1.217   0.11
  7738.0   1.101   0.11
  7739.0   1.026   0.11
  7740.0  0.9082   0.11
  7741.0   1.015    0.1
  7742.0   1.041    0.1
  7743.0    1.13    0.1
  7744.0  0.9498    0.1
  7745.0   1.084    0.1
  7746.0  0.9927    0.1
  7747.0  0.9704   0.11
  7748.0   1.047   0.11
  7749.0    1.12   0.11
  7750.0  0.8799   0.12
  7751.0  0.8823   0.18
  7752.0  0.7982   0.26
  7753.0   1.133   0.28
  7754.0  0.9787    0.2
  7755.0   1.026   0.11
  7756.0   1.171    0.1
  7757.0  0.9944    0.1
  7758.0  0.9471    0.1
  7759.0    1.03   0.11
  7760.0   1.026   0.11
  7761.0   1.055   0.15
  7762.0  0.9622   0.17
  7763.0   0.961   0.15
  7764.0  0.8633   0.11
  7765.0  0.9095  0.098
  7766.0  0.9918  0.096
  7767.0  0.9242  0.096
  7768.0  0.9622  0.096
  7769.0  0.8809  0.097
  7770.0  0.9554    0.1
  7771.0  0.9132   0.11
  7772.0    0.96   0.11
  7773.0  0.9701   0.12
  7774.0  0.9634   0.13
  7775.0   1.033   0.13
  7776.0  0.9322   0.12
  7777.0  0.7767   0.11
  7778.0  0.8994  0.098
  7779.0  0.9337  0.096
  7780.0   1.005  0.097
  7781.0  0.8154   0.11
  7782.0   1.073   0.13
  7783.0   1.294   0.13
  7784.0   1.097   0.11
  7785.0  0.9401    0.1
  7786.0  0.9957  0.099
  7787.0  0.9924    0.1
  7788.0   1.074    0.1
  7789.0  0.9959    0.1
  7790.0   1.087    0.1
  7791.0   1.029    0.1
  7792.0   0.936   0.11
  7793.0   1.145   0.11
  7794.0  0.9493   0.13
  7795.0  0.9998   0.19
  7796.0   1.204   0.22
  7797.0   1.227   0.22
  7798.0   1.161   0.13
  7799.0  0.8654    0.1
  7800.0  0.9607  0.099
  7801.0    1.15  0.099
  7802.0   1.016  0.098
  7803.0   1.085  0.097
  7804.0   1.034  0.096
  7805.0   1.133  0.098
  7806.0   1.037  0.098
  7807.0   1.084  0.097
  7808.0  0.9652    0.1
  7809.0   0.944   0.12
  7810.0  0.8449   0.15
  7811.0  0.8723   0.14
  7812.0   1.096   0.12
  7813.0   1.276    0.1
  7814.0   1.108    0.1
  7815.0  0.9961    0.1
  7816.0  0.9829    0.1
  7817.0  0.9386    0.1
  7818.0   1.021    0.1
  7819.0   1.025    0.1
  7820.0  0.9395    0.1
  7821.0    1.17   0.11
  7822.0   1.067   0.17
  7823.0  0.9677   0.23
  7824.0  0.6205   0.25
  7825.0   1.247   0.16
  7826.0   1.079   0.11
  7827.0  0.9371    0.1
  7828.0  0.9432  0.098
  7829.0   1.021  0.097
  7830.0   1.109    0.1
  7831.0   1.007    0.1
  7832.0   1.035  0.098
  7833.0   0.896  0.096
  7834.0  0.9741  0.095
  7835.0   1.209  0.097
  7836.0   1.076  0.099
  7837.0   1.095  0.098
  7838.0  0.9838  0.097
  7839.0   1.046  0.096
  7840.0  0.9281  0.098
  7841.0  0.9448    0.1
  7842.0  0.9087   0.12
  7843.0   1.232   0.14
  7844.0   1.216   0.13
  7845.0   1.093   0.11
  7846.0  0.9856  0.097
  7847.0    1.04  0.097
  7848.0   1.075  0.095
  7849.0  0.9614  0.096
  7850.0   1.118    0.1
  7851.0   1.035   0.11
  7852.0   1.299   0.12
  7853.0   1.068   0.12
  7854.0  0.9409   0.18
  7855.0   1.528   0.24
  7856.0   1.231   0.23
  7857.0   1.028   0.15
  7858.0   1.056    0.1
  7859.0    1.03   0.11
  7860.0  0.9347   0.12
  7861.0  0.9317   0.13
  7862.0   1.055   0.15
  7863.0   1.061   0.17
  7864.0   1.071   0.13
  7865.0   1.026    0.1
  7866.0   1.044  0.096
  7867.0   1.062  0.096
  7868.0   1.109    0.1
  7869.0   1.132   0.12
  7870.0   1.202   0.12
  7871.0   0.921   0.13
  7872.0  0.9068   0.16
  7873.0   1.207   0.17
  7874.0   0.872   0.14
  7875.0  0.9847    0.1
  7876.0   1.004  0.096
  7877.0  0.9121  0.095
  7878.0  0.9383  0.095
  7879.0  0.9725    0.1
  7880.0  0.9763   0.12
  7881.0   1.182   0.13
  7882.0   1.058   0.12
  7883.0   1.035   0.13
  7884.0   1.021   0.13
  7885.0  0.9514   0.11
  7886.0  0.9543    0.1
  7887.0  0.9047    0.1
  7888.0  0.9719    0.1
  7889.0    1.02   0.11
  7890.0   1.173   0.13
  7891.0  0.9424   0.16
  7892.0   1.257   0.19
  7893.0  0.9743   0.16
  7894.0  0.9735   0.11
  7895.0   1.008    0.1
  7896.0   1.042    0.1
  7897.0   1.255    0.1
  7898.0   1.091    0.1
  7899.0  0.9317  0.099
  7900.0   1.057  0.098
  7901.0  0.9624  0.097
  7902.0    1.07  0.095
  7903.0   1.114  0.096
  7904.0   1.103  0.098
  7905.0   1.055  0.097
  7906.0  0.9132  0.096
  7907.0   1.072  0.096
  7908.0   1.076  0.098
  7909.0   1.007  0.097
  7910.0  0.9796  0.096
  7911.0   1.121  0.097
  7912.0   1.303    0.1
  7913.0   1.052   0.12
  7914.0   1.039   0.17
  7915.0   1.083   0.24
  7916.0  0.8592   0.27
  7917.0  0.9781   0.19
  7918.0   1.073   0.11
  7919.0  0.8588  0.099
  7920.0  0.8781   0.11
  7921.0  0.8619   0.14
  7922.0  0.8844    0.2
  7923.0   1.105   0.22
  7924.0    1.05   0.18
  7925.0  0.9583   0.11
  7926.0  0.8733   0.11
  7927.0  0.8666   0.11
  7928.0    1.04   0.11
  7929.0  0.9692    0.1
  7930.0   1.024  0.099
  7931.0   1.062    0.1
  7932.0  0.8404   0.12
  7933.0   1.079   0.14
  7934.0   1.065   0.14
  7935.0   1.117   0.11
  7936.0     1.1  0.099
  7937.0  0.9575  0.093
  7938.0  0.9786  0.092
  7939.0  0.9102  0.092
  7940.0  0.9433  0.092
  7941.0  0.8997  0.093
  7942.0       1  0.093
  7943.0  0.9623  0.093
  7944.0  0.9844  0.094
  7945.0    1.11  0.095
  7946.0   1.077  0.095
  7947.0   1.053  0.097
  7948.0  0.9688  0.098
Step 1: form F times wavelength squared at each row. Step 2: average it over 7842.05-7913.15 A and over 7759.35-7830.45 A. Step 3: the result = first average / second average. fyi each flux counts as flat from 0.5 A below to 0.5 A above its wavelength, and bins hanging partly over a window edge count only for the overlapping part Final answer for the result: 1.1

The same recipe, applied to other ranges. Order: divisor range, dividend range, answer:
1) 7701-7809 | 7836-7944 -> 1.05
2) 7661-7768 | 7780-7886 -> 1.06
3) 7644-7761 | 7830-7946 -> 1.05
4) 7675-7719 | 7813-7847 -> 1.06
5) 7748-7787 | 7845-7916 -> 1.11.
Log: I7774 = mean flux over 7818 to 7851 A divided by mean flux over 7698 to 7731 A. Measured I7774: 1.02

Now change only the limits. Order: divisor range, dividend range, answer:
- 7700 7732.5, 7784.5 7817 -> 1.02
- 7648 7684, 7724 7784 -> 0.95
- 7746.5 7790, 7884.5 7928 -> 1.04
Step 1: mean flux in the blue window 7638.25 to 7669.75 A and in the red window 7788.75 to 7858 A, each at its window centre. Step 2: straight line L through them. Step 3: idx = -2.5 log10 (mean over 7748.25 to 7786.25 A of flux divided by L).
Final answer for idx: 0.10 mag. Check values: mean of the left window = 1.12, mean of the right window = 1.05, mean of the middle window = 0.975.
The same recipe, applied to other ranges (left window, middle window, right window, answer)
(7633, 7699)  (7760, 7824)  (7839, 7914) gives 0.06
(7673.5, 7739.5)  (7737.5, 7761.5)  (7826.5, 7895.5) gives 0.01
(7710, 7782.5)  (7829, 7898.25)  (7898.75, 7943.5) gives -0.05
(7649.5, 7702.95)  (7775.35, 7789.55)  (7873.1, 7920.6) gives 0.05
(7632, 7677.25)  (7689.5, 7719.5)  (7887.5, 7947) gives 0.09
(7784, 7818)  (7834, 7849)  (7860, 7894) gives -0.03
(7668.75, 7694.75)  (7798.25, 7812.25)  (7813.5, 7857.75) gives 0.04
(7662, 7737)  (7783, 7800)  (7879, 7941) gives -0.03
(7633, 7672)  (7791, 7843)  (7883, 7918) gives 0.04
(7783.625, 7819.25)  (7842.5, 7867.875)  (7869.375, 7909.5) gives -0.06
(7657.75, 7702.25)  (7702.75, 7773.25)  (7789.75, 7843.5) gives 0.02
